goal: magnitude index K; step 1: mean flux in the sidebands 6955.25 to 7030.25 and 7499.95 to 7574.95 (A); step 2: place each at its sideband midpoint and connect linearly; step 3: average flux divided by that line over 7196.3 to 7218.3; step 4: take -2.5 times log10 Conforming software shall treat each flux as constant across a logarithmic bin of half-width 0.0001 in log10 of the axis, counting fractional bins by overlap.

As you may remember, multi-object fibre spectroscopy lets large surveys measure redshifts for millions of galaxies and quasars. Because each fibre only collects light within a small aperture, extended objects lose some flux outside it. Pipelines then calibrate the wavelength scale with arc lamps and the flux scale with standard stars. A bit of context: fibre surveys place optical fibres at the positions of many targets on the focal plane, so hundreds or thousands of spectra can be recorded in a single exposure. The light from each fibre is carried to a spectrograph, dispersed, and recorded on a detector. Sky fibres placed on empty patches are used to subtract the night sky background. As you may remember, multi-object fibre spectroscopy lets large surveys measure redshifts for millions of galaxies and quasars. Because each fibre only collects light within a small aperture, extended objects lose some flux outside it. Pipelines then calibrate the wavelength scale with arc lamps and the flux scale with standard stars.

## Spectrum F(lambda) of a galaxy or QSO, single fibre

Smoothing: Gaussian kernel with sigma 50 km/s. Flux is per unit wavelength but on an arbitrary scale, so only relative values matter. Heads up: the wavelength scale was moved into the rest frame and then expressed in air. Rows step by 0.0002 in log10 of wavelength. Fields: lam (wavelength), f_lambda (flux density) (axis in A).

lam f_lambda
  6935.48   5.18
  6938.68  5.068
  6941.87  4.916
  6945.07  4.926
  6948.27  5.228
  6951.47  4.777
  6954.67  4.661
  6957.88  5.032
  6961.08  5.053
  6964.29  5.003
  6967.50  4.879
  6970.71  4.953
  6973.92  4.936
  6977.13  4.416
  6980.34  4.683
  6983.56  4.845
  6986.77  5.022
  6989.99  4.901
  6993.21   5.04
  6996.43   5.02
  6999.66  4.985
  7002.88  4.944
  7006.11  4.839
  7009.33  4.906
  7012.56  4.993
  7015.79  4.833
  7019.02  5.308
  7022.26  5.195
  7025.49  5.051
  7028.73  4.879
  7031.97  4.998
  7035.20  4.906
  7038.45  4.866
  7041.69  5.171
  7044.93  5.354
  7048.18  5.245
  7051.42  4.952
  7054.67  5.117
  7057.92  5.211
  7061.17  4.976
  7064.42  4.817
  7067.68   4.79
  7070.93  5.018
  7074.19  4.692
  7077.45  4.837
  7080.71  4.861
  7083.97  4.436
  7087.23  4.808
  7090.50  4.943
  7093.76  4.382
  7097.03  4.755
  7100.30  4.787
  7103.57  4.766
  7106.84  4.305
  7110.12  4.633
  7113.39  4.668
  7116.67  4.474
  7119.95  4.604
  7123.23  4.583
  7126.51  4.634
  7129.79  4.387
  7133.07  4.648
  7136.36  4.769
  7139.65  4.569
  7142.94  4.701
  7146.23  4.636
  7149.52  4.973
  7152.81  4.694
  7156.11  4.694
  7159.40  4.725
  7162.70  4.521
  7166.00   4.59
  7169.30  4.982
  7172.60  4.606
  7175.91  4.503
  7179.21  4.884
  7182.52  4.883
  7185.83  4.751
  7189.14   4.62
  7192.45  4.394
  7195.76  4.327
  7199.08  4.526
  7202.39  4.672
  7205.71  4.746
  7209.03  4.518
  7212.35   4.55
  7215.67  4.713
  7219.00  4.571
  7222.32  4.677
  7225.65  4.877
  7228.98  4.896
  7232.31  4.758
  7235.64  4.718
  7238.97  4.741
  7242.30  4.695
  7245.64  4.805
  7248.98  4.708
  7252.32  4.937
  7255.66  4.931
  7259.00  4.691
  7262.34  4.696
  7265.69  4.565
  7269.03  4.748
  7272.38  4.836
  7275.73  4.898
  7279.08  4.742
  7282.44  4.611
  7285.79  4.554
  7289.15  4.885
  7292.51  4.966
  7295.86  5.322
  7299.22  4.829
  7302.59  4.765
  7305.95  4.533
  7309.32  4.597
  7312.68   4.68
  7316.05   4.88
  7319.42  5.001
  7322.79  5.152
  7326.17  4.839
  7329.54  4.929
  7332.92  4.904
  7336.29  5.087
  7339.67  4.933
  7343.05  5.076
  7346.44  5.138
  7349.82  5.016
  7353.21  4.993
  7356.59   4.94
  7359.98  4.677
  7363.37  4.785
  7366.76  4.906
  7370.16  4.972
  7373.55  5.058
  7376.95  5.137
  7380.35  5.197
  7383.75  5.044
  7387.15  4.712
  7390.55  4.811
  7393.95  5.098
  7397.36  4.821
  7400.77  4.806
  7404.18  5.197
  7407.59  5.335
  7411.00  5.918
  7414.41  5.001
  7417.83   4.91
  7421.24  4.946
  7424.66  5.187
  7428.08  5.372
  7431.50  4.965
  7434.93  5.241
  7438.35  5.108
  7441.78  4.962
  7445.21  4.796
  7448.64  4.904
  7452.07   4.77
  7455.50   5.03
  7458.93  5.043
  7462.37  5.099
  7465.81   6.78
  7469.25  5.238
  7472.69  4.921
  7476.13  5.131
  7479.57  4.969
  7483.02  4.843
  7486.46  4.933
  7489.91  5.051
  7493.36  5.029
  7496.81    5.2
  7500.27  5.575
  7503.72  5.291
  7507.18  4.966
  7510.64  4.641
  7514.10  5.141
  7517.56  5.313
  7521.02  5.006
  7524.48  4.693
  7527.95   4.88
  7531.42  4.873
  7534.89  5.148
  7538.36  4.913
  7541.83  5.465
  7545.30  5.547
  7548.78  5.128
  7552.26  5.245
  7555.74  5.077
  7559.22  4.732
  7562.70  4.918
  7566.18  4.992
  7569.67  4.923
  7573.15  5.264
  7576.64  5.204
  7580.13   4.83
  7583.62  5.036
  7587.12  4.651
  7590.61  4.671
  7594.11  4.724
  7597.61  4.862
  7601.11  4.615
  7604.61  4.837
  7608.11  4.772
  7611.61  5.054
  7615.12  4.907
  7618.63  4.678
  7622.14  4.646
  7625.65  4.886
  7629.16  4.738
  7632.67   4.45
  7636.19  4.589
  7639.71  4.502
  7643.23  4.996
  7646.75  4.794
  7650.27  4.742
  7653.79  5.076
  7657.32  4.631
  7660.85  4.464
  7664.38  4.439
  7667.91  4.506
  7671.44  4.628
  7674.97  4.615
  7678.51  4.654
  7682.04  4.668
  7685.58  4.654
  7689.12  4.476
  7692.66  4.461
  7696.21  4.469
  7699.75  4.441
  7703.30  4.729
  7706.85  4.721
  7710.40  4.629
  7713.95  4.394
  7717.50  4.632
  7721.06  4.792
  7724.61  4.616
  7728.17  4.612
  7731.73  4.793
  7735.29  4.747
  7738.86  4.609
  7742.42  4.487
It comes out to 0.088 mag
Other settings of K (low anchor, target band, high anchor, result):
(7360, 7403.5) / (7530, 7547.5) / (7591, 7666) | -0.084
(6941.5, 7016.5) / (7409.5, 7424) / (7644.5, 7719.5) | -0.101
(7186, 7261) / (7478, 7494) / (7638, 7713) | -0.069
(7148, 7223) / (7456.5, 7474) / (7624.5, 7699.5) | -0.166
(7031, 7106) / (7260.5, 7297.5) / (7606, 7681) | 0.005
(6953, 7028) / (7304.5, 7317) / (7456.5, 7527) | 0.090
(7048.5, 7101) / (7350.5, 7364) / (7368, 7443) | 0.040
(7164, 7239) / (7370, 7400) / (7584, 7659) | -0.060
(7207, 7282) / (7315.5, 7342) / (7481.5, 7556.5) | -0.028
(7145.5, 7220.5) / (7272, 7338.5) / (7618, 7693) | -0.045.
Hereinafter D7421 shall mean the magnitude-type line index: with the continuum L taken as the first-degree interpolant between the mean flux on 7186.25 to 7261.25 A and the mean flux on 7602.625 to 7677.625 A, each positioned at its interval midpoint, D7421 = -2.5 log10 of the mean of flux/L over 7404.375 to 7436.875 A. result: -0.11 mag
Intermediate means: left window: 4.69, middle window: 5.21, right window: 4.71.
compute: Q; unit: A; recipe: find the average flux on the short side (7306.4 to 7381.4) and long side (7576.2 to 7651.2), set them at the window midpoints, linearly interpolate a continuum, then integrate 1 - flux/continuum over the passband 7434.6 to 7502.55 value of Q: -3.7 A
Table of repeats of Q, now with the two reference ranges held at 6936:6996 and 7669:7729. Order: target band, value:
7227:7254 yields 0.1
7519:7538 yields -1.0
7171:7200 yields 1.2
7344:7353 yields -0.6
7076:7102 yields 0.7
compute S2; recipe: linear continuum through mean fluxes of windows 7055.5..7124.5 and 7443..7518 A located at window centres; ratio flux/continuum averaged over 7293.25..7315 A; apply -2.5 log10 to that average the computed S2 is 0.03 mag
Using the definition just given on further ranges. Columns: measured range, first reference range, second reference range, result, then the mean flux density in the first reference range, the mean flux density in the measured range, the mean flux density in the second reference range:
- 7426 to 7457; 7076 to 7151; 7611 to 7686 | -0.08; 4.66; 5.02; 4.69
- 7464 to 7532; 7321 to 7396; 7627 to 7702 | -0.07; 4.97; 5.13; 4.62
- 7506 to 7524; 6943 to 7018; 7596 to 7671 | -0.05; 4.91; 4.99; 4.72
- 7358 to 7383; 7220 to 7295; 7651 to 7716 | -0.05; 4.77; 4.96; 4.59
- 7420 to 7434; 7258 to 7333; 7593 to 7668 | -0.08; 4.81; 5.13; 4.73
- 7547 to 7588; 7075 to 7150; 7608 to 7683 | -0.07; 4.65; 5.01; 4.7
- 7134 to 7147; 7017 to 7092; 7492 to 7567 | 0.07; 4.97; 4.67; 5.08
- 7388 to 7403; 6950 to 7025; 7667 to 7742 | -0.03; 4.93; 4.88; 4.61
